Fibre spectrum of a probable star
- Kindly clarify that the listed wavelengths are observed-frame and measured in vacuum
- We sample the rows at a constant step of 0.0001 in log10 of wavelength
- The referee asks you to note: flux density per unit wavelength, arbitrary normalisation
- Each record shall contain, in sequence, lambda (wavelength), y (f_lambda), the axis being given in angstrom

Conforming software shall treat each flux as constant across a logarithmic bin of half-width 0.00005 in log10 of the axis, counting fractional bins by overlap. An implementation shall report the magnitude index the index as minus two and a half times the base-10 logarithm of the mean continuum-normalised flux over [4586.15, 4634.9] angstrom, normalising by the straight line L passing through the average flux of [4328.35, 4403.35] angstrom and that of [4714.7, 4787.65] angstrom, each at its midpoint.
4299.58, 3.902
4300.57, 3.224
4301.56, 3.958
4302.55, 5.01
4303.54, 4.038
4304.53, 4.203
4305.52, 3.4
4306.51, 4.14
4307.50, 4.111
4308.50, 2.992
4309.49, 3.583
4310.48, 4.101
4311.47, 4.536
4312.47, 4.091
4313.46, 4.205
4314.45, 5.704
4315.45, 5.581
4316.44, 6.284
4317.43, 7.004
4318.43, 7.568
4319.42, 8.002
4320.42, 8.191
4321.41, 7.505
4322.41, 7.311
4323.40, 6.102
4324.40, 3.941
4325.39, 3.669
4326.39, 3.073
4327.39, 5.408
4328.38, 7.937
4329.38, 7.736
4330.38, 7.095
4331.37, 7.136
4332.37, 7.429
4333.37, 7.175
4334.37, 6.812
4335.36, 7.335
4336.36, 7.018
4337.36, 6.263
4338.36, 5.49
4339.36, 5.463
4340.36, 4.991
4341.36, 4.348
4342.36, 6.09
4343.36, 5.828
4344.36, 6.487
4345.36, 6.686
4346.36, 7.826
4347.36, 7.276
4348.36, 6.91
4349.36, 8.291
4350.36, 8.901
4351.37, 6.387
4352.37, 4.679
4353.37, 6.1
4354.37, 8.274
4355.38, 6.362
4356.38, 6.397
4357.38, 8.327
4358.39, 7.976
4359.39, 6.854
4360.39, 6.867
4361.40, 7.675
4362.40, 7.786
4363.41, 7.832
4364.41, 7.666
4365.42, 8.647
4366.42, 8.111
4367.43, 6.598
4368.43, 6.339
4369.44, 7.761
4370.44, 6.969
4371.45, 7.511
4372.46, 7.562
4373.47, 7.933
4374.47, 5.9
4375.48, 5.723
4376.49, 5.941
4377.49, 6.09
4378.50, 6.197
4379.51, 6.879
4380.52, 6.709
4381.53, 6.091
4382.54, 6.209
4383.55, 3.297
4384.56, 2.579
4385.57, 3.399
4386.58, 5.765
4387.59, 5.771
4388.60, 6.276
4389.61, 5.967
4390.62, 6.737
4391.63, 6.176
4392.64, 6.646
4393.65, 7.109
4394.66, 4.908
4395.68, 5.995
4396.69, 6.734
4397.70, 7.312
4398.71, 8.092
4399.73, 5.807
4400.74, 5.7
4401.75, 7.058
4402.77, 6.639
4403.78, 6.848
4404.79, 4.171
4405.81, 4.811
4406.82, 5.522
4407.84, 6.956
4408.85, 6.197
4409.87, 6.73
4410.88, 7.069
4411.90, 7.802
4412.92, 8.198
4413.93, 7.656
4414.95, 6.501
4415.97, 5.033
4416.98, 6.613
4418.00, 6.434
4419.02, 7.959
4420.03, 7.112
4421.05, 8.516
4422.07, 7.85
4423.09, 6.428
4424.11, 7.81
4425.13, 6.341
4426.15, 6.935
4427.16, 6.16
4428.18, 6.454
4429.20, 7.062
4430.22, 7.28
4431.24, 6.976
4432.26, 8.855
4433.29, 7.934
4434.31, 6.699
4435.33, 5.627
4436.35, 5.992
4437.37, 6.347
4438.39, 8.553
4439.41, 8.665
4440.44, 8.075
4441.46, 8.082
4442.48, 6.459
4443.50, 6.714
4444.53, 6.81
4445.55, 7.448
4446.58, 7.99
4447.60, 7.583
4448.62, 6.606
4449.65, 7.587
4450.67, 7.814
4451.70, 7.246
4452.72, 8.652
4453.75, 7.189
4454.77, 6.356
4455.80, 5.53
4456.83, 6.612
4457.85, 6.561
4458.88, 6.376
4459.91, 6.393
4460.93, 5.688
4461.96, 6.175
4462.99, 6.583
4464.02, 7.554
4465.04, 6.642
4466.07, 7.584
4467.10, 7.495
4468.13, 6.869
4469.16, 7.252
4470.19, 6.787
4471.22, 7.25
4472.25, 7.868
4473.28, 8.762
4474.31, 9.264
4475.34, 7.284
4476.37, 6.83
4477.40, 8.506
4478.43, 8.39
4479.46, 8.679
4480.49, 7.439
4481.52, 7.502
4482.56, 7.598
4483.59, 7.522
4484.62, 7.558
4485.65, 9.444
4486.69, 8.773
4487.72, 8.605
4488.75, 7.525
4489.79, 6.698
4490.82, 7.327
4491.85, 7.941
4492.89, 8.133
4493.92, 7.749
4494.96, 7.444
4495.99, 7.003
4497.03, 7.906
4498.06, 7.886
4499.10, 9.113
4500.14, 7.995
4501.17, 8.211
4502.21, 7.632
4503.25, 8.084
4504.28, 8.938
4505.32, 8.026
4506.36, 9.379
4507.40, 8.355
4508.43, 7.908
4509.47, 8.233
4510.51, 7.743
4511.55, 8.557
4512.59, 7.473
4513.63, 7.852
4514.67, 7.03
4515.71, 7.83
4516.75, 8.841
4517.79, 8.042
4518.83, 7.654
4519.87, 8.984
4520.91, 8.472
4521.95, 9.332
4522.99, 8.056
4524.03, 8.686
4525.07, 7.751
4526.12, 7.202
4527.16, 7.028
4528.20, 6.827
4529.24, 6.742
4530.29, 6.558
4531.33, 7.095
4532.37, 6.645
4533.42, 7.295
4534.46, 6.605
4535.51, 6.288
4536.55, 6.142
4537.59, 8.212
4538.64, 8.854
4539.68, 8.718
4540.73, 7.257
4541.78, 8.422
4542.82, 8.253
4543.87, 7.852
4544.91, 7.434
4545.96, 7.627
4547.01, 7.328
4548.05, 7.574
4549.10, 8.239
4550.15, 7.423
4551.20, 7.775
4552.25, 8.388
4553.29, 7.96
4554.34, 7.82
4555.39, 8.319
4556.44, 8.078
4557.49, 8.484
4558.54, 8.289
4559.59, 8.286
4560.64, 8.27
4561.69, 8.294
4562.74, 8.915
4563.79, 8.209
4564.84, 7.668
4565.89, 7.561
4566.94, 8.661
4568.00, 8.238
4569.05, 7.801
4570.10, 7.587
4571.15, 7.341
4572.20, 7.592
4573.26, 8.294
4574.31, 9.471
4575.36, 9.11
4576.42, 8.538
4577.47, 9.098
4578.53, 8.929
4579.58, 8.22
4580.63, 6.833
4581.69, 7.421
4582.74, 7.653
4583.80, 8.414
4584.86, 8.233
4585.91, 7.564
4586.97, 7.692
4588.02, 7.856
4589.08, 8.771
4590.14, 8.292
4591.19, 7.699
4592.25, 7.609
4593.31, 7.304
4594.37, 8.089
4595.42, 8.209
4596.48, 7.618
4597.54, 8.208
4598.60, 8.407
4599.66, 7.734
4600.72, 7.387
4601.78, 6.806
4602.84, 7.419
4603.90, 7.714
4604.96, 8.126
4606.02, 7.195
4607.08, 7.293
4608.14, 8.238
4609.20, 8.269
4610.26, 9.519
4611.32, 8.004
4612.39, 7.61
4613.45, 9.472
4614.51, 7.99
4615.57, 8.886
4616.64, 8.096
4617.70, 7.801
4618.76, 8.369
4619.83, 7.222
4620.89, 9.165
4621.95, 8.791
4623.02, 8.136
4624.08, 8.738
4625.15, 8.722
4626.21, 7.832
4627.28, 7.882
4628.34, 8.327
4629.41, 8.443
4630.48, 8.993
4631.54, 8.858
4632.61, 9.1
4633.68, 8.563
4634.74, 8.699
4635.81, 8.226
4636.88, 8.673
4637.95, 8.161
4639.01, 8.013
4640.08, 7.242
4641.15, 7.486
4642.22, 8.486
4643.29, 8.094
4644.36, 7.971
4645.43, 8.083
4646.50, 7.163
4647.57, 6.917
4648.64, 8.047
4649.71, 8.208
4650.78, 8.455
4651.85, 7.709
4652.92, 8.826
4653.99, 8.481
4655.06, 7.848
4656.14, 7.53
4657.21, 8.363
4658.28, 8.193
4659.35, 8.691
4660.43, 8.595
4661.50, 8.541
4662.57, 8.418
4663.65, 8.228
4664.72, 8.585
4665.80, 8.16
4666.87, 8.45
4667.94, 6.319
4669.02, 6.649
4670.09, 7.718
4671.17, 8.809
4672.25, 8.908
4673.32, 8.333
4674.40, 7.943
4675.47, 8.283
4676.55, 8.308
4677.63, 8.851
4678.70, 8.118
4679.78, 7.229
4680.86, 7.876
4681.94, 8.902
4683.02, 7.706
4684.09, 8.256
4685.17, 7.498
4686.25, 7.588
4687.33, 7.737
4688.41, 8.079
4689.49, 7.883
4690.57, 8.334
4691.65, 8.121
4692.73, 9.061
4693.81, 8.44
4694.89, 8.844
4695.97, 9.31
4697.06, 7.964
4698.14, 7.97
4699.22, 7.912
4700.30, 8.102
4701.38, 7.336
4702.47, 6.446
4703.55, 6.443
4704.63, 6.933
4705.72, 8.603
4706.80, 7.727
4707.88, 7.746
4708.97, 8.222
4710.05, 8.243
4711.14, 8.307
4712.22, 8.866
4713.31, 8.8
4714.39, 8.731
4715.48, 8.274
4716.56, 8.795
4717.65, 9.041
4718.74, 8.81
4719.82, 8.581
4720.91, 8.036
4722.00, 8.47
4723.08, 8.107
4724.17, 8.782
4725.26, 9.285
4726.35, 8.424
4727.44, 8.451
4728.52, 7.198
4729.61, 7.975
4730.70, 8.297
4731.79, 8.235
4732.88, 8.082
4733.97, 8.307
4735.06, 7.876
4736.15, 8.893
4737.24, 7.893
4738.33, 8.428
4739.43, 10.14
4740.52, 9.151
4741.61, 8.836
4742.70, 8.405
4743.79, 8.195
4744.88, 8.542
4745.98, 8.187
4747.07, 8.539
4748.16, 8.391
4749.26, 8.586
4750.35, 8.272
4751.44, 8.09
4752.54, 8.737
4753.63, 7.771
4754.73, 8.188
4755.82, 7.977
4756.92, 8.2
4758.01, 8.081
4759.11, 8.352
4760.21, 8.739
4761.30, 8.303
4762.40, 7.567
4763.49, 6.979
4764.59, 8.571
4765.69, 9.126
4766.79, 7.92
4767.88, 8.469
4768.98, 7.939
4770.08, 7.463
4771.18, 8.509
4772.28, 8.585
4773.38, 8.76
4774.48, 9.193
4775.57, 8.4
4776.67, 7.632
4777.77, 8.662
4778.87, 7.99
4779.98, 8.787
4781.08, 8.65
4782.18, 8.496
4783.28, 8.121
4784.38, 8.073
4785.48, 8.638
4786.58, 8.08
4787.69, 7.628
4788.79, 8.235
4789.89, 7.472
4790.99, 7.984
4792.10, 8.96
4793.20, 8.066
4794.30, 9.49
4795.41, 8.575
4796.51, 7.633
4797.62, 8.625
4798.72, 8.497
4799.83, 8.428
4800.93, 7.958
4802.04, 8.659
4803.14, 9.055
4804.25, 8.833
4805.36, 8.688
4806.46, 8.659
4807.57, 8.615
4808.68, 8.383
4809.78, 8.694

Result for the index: -0.06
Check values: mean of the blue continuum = 6.62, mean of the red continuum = 8.37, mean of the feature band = 8.15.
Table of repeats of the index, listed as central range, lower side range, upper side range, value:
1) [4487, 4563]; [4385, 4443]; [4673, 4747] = -0.08 mag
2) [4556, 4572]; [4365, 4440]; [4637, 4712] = -0.09 mag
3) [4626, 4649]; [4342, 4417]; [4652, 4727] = -0.03 mag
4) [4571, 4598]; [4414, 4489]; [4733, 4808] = -0.05 mag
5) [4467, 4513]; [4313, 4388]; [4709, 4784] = -0.11 mag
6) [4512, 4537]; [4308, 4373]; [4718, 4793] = -0.03 mag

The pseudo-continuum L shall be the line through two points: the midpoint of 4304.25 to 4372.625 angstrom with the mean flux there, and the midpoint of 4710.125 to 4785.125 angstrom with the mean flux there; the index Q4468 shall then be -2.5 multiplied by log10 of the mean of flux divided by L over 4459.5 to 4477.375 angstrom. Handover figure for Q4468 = -0.03 mag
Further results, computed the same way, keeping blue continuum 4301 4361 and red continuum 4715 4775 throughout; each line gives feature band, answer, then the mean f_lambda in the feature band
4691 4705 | 0.02 mag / 7.93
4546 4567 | -0.10 mag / 8.06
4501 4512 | -0.18 mag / 8.28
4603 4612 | -0.06 mag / 8.01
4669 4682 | -0.03 mag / 8.18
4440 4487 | -0.09 mag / 7.37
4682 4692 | 0.01 mag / 7.96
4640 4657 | -0.01 mag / 7.93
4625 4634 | -0.10 mag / 8.51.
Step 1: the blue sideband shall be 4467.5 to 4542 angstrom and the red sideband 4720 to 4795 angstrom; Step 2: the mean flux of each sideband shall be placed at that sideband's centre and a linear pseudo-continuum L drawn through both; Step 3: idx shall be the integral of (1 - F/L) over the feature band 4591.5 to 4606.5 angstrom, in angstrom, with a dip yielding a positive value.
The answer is 0.6 angstrom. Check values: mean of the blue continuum 7.83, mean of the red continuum 8.34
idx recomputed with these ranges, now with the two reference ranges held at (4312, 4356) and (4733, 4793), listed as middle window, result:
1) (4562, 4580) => -2.0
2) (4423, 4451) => -1.3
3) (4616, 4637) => -1.9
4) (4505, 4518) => -1.6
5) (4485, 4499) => -1.6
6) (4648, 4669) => -0.8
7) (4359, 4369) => -1.4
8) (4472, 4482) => -1.4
